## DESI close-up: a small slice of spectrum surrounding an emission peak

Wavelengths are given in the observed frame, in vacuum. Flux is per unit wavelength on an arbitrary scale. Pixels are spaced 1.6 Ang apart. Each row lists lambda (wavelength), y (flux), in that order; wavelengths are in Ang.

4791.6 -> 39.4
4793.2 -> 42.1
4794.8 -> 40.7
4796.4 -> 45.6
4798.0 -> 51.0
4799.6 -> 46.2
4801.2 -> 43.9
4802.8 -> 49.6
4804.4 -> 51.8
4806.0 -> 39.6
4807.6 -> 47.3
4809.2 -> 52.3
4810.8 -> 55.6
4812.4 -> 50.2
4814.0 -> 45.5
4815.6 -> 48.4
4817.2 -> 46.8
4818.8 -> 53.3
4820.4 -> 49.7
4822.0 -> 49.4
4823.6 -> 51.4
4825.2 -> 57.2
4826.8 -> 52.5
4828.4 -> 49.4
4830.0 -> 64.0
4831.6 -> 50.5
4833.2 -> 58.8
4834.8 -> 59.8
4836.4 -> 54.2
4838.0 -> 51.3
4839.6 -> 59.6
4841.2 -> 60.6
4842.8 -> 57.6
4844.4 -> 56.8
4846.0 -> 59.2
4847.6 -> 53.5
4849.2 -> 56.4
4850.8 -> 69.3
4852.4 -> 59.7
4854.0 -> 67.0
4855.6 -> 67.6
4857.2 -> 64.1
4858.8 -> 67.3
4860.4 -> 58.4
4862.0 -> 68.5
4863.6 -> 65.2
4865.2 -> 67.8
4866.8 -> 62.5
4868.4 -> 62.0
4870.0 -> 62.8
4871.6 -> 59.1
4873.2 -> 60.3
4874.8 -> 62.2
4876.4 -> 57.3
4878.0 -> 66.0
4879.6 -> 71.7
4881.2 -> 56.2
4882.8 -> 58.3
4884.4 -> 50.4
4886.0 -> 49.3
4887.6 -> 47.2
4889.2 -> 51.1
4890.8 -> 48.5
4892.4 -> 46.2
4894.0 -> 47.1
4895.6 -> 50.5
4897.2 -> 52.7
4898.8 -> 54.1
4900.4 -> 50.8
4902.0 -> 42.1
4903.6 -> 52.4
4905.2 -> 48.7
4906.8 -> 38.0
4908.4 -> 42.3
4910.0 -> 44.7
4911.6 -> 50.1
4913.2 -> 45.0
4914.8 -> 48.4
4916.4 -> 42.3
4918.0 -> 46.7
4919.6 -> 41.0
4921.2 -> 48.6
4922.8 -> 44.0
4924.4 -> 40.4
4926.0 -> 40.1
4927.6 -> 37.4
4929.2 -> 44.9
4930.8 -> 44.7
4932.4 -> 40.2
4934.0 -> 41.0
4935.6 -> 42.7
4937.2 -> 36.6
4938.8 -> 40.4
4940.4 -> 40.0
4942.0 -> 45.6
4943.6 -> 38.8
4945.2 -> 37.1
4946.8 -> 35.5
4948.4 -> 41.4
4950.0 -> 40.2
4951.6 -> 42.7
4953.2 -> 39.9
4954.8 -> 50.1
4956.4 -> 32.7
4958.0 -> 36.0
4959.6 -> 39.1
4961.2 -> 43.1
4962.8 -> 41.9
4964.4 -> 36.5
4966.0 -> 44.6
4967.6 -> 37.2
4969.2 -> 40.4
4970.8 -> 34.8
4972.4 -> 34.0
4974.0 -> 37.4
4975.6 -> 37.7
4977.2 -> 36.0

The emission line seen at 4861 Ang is C III]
